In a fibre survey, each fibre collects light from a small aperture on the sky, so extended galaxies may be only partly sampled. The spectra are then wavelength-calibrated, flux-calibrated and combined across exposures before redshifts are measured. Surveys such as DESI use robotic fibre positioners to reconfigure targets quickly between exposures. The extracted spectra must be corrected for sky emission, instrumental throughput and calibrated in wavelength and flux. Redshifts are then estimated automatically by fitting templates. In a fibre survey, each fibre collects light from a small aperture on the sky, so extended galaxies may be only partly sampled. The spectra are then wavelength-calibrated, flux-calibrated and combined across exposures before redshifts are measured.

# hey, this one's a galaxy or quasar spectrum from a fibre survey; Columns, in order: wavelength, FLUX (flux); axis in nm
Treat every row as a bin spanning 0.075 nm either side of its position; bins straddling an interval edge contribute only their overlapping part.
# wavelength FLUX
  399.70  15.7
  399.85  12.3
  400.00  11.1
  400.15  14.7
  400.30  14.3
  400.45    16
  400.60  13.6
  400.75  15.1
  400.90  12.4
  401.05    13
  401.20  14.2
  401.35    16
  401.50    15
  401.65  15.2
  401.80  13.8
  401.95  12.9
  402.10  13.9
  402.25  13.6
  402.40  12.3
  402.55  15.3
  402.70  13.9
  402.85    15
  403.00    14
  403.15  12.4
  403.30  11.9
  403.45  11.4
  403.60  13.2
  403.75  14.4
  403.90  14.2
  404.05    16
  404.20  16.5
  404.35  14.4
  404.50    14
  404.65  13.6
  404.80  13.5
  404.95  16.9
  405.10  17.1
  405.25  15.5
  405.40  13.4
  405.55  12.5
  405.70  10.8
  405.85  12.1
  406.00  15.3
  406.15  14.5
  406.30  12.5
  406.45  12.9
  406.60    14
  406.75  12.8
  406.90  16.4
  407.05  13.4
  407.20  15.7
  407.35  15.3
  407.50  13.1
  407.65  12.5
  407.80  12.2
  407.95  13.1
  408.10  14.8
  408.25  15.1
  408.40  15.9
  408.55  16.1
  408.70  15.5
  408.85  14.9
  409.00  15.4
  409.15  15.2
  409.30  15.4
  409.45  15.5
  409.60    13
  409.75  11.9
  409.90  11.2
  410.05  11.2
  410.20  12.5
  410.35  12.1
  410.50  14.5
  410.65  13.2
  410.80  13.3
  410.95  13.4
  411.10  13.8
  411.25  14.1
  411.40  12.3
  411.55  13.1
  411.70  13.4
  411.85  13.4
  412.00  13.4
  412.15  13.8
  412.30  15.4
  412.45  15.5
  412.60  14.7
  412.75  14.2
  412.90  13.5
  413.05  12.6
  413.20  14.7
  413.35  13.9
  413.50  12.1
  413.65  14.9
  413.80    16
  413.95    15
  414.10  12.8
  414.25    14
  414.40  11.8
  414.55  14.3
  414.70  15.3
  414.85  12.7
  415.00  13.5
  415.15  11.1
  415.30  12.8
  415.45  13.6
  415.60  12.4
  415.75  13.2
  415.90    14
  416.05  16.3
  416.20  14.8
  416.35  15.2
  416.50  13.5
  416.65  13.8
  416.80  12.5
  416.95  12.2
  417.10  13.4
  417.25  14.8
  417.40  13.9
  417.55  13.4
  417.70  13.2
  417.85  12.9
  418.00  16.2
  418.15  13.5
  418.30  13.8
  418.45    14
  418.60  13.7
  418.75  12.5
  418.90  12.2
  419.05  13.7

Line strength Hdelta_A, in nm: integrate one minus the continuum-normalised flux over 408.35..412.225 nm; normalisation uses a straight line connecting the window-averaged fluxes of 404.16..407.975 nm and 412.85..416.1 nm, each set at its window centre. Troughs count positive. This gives 0.02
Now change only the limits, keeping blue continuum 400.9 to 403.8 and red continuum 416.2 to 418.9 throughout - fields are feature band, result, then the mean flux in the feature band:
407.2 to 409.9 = -0.13 nm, 14.4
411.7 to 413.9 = -0.07 nm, 14.1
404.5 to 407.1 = -0.05 nm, 14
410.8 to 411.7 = 0.02 nm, 13.3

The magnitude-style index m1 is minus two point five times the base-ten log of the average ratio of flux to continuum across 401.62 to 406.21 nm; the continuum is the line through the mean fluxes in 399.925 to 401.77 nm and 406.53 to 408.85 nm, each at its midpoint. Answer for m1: 0.03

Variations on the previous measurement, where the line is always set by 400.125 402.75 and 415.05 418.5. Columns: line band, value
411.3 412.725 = -0.01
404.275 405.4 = -0.06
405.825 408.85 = -0.02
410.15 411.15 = 0.05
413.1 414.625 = -0.01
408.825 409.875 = -0.03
